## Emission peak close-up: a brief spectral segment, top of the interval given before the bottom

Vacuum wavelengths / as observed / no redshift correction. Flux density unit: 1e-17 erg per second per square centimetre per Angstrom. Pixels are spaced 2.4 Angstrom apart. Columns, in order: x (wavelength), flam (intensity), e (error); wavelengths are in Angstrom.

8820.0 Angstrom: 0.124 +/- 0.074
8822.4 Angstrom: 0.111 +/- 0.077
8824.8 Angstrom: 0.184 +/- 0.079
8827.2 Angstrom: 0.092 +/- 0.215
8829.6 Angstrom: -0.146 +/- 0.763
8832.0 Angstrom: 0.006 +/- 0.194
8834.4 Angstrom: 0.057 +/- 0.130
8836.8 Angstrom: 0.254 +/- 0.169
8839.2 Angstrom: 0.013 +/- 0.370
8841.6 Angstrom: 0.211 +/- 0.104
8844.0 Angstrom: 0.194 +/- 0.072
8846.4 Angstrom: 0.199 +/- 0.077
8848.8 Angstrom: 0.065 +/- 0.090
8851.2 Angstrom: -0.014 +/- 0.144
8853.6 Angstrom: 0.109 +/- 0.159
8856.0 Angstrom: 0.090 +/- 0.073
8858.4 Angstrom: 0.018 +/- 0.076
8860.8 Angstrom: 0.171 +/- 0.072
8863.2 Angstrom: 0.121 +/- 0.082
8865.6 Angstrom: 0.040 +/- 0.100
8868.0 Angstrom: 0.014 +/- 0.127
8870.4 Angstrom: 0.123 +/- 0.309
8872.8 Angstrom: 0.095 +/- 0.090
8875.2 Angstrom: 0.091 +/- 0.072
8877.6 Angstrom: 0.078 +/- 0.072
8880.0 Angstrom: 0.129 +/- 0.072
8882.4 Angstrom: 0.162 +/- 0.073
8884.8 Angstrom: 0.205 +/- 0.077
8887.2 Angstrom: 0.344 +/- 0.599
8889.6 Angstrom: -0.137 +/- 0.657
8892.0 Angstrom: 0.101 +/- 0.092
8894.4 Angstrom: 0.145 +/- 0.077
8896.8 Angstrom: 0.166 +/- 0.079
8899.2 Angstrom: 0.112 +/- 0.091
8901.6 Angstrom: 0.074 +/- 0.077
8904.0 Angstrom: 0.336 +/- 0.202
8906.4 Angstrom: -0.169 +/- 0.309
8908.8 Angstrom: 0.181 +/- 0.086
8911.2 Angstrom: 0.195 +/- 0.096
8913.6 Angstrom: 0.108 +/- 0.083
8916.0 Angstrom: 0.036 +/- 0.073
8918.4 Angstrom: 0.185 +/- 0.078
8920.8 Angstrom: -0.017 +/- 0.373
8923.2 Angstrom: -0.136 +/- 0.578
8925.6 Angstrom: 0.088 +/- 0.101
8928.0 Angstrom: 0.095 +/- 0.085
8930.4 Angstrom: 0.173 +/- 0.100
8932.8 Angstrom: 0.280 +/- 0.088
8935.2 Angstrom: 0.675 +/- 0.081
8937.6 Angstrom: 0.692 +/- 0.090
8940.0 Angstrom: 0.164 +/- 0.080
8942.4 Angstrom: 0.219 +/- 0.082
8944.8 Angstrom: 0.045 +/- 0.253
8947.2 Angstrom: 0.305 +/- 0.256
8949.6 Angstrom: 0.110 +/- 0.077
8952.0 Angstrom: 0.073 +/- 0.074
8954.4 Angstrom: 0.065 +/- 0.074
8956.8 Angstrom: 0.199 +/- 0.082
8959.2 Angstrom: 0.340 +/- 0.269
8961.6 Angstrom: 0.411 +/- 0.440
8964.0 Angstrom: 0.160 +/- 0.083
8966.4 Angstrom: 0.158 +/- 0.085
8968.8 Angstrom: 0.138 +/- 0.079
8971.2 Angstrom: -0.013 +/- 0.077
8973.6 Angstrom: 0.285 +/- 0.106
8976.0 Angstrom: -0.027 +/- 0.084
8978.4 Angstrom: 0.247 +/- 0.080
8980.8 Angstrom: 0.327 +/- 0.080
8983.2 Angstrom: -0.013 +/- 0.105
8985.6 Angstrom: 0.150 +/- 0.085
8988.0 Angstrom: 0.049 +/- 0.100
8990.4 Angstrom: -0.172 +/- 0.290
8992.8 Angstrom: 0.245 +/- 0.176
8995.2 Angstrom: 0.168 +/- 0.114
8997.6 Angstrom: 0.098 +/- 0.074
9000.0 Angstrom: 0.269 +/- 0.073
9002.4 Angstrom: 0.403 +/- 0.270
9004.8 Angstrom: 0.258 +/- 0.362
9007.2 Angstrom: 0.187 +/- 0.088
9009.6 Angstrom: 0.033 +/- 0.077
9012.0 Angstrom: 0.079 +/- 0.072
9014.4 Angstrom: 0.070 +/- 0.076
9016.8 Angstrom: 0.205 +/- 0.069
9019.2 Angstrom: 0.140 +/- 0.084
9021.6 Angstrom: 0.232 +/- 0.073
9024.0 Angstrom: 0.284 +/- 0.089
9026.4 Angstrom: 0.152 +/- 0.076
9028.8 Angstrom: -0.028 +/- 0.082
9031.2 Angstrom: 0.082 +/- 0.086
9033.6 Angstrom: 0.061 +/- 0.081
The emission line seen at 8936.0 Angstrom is H-gamma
